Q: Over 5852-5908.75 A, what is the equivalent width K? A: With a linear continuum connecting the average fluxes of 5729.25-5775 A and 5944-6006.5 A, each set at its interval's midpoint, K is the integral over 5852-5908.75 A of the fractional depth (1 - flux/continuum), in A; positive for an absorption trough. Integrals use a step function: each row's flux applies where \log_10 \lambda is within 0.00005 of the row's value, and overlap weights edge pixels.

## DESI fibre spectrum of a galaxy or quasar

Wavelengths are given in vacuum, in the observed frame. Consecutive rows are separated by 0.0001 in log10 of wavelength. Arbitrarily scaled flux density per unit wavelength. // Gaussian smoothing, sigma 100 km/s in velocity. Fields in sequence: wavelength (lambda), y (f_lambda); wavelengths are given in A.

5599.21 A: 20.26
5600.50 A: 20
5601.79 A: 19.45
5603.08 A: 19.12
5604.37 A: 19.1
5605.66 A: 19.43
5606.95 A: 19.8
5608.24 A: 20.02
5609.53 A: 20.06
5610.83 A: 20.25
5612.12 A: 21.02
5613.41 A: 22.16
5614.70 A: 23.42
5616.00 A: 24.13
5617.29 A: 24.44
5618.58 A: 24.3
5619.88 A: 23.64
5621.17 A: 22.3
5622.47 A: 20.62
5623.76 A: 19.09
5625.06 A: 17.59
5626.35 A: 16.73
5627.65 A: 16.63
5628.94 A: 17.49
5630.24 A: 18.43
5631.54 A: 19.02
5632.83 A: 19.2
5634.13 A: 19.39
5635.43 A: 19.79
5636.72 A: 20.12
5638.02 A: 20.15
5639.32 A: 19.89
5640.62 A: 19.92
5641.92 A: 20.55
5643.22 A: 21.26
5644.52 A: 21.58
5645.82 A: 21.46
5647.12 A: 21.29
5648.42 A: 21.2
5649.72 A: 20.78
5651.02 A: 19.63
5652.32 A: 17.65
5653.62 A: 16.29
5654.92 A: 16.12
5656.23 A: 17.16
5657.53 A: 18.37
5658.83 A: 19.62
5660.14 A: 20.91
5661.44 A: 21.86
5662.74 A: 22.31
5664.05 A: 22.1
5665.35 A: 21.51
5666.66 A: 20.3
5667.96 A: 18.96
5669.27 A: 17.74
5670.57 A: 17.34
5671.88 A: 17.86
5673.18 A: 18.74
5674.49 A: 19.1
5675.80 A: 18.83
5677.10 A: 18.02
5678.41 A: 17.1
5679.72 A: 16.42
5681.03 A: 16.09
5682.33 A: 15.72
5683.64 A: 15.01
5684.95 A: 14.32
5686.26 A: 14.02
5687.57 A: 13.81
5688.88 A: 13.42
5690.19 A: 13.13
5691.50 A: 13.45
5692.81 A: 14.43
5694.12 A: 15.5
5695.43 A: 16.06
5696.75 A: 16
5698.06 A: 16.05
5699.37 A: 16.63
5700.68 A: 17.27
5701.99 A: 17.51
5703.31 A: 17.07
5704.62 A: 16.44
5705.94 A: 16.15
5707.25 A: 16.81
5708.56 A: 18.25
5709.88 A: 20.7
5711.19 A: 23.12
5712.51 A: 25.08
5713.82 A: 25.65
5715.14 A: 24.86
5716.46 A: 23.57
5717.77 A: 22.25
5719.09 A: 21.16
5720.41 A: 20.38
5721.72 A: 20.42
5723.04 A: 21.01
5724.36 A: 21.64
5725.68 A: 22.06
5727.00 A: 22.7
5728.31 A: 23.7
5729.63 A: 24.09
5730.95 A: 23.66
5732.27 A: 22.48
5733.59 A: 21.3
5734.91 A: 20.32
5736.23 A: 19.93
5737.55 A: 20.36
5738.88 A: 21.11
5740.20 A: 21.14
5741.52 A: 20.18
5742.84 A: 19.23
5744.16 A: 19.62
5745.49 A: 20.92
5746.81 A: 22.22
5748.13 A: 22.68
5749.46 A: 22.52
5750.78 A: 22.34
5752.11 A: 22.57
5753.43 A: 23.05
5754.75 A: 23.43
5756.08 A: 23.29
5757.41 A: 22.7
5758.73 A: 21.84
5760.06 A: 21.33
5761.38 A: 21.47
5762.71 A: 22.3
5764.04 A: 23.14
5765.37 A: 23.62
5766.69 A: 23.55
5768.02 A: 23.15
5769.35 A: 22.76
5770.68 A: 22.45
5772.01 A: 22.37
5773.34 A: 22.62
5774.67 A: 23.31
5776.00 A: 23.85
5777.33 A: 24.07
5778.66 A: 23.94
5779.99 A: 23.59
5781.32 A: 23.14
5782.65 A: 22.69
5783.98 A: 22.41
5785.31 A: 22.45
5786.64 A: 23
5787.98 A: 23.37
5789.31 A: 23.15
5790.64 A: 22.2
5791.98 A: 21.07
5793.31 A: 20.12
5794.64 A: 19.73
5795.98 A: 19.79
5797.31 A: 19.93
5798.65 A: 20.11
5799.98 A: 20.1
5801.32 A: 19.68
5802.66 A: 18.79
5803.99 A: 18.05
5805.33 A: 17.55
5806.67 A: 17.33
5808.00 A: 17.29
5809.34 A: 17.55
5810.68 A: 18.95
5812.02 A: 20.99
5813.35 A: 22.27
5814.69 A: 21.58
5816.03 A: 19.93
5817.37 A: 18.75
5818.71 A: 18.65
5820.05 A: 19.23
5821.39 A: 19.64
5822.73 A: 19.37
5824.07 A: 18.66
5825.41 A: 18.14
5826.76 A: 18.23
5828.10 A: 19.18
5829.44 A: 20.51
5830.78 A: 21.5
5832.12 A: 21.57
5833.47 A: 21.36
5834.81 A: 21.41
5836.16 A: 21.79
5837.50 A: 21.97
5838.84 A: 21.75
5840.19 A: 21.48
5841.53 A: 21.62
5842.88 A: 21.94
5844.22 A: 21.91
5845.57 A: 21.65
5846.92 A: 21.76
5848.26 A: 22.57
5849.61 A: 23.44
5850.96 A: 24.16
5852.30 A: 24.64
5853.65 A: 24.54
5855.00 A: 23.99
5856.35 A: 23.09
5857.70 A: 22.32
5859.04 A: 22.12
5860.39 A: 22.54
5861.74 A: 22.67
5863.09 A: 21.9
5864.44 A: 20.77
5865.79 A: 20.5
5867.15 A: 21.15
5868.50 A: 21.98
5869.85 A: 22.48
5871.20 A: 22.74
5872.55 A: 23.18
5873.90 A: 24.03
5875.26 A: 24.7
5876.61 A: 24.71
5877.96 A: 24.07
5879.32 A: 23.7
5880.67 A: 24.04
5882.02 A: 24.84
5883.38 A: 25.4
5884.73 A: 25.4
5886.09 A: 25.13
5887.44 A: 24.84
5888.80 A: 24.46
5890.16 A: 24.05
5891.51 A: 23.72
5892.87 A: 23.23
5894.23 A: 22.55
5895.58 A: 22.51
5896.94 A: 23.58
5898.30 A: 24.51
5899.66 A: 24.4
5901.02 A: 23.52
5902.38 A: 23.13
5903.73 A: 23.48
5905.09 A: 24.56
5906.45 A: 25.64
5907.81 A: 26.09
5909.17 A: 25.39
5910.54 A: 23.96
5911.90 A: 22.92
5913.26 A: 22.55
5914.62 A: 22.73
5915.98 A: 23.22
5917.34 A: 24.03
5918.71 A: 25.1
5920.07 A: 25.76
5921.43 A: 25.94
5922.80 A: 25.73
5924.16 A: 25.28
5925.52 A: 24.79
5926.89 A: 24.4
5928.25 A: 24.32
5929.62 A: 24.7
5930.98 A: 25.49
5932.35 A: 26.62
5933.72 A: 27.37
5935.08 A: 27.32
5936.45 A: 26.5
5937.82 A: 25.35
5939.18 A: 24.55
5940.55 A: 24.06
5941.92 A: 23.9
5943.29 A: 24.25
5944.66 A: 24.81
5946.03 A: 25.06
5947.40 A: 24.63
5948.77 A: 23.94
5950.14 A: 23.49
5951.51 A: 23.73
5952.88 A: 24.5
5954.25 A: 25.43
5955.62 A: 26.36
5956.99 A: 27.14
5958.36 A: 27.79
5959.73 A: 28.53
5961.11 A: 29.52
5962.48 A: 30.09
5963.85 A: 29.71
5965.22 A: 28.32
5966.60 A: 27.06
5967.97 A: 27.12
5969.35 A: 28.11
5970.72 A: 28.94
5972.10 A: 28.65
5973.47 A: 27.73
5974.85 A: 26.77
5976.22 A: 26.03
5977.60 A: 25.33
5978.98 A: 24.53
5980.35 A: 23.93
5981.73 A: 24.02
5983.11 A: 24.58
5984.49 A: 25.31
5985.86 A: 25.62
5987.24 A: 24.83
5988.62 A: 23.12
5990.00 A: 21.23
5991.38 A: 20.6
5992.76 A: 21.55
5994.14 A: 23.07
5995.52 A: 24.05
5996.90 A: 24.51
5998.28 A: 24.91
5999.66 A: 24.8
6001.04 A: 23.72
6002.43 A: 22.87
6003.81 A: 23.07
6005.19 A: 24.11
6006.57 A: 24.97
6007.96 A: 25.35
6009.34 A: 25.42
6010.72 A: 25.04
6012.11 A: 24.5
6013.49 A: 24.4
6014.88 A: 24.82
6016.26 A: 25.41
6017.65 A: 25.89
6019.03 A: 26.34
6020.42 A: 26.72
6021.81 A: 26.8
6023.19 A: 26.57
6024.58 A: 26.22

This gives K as 0.9 A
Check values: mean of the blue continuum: 22.1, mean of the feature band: 23.6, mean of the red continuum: 25.4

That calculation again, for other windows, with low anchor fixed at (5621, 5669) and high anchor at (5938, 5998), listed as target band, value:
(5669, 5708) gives 8.0 A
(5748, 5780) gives -1.6 A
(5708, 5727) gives -1.1 A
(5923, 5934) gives -0.2 A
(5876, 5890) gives -0.4 A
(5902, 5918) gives 0.3 A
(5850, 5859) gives -0.1 A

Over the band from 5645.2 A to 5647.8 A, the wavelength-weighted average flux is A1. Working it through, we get 21.4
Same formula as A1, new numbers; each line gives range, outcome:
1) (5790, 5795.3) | 20.8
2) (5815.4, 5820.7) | 19.1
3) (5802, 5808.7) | 17.8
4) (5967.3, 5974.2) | 28.1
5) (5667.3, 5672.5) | 18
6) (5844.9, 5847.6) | 21.7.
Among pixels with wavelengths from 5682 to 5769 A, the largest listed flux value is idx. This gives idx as 25.65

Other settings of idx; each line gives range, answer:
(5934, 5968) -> 30.09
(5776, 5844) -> 24.07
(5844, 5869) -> 24.64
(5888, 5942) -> 27.37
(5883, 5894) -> 25.4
